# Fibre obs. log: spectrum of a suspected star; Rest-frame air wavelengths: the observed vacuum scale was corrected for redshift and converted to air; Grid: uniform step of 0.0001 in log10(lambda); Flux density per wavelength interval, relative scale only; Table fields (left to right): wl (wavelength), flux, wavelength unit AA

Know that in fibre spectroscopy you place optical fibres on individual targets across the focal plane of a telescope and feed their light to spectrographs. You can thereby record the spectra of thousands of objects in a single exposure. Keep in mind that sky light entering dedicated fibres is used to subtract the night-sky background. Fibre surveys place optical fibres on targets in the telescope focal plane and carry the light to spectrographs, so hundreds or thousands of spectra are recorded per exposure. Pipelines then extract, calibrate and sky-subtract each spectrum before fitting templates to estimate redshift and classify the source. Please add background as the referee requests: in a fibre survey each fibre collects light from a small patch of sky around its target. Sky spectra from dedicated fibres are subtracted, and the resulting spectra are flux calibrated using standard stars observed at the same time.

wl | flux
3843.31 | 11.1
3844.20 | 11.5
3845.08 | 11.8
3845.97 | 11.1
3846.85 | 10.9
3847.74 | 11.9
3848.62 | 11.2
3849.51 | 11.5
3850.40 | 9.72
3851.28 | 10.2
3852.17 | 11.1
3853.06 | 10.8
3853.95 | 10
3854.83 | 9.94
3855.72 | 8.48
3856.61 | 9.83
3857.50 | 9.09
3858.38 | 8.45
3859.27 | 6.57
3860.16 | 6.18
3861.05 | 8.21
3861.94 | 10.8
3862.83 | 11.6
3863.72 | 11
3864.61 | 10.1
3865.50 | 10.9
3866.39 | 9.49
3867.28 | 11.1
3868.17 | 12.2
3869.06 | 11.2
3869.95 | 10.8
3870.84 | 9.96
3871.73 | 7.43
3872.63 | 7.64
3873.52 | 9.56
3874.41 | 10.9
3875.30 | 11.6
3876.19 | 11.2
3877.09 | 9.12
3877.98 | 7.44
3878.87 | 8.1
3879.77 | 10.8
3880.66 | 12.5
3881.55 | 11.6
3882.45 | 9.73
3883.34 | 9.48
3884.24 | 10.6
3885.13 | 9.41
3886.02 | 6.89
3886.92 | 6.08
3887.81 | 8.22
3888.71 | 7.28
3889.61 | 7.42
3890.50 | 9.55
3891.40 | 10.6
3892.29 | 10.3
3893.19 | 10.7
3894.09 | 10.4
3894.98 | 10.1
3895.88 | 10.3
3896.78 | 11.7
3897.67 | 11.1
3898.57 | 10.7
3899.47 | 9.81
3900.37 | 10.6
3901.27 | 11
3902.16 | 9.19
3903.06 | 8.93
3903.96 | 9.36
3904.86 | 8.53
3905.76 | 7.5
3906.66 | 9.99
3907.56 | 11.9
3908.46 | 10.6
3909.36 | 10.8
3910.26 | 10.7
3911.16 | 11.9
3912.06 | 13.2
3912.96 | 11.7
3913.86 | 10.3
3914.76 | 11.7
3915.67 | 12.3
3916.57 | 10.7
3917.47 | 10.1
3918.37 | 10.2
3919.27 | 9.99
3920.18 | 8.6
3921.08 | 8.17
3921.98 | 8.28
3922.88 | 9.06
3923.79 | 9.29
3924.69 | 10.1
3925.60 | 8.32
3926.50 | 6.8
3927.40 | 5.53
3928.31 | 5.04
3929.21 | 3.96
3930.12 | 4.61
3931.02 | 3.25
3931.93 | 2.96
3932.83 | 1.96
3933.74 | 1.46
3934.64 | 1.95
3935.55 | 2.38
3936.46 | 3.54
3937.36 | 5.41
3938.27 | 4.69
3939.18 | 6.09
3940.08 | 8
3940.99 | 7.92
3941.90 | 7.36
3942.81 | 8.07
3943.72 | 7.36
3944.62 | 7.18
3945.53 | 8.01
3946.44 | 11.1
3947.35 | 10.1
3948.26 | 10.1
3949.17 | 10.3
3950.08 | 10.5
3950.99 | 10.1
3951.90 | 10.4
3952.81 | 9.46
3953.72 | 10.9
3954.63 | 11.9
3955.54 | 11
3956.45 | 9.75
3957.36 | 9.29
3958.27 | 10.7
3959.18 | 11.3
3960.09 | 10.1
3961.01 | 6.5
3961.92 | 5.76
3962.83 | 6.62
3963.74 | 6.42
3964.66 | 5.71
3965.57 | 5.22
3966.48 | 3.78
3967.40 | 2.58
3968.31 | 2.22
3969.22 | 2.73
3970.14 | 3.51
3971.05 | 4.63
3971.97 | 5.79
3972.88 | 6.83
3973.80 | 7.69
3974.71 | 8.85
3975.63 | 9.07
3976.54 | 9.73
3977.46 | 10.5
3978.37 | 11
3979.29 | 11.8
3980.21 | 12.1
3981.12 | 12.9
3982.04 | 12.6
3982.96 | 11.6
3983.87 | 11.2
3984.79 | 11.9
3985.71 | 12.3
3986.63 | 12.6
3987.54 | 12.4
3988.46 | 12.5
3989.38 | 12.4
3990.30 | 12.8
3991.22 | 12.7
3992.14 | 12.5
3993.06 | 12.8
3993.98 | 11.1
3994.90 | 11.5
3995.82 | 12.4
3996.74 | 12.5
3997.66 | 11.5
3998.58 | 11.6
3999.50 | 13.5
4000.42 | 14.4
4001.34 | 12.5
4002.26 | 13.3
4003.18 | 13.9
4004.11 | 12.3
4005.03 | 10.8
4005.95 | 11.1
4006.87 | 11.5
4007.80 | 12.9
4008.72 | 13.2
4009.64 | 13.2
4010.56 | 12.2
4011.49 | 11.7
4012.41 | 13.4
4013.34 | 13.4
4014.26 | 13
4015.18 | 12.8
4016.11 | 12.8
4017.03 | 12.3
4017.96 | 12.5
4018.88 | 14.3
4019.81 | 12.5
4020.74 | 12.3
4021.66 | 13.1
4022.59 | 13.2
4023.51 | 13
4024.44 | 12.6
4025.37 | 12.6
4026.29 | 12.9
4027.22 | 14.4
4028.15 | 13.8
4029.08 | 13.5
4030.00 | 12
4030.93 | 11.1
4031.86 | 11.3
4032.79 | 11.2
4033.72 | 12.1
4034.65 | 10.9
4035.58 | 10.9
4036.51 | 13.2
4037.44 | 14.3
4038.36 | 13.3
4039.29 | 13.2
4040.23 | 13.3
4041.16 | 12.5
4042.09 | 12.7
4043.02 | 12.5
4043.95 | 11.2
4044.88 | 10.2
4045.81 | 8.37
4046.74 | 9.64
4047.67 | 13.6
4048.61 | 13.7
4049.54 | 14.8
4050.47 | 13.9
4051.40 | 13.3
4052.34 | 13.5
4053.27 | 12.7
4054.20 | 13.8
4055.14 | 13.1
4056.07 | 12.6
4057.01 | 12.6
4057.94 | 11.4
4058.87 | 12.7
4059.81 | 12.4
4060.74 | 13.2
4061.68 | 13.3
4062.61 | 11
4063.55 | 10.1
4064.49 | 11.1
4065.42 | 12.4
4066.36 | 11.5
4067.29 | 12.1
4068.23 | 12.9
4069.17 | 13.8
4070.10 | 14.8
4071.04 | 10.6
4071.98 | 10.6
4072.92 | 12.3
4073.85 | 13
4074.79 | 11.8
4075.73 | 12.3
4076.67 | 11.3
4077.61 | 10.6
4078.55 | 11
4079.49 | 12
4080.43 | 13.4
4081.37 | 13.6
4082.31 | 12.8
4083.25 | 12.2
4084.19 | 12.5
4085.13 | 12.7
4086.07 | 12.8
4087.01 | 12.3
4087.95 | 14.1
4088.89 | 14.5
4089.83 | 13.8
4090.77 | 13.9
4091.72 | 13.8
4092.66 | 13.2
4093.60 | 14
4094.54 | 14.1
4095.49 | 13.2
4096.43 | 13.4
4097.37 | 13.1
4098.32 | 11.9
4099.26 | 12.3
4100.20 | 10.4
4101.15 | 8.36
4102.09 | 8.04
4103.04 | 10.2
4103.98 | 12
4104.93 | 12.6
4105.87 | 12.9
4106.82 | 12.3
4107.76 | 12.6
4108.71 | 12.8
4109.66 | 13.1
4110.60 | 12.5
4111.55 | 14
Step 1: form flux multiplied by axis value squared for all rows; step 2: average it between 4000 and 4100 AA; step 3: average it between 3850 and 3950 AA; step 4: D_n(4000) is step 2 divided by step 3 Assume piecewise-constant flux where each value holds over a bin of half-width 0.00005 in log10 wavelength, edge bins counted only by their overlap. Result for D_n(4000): 1.52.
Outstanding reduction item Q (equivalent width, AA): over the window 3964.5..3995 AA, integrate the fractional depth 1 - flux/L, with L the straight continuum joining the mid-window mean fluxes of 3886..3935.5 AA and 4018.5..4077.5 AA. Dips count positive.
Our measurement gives 3.6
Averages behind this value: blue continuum 8.72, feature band 9.42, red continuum 12.4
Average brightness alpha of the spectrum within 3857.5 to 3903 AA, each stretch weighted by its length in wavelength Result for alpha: 9.74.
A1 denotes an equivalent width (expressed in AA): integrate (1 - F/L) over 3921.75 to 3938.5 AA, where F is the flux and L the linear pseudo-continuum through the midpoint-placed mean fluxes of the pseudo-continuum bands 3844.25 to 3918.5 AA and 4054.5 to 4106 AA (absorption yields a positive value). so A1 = 8.61 AA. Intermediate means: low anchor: 10.1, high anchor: 12.3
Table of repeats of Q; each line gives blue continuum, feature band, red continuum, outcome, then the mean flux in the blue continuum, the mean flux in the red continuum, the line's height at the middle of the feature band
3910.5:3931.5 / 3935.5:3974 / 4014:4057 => 9.5 AA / 8.84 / 12.6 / 9.95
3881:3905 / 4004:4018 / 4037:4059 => -0.6 AA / 9.64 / 12.6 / 11.9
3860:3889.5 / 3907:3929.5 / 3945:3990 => -0.4 AA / 9.67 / 9.12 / 9.42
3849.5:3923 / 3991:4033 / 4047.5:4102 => -3.2 AA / 9.91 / 12.6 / 11.7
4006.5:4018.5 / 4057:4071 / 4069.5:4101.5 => 0.4 AA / 12.7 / 12.6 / 12.6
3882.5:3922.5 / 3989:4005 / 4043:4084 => -1.7 AA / 9.93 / 12.3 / 11.3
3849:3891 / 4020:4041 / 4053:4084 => -1.6 AA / 9.61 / 12.3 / 11.8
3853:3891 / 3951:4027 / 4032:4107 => 3.3 AA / 9.5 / 12.4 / 11.2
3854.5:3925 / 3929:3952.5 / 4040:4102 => 9.0 AA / 9.86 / 12.4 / 10.6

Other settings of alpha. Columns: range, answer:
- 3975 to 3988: 11.5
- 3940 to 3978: 7.98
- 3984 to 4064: 12.5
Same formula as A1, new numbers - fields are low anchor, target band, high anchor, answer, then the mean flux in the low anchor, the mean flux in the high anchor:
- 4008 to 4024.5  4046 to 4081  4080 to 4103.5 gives 0.9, 12.9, 12.6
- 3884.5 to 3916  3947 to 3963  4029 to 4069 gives 1.6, 10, 12.3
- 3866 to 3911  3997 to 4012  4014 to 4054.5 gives -0.5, 9.86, 12.6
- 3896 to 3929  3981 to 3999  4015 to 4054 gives -1.0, 9.79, 12.6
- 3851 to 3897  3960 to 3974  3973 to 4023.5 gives 7.7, 9.69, 12.1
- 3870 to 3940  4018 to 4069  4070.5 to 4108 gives -4.8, 8.71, 12.3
